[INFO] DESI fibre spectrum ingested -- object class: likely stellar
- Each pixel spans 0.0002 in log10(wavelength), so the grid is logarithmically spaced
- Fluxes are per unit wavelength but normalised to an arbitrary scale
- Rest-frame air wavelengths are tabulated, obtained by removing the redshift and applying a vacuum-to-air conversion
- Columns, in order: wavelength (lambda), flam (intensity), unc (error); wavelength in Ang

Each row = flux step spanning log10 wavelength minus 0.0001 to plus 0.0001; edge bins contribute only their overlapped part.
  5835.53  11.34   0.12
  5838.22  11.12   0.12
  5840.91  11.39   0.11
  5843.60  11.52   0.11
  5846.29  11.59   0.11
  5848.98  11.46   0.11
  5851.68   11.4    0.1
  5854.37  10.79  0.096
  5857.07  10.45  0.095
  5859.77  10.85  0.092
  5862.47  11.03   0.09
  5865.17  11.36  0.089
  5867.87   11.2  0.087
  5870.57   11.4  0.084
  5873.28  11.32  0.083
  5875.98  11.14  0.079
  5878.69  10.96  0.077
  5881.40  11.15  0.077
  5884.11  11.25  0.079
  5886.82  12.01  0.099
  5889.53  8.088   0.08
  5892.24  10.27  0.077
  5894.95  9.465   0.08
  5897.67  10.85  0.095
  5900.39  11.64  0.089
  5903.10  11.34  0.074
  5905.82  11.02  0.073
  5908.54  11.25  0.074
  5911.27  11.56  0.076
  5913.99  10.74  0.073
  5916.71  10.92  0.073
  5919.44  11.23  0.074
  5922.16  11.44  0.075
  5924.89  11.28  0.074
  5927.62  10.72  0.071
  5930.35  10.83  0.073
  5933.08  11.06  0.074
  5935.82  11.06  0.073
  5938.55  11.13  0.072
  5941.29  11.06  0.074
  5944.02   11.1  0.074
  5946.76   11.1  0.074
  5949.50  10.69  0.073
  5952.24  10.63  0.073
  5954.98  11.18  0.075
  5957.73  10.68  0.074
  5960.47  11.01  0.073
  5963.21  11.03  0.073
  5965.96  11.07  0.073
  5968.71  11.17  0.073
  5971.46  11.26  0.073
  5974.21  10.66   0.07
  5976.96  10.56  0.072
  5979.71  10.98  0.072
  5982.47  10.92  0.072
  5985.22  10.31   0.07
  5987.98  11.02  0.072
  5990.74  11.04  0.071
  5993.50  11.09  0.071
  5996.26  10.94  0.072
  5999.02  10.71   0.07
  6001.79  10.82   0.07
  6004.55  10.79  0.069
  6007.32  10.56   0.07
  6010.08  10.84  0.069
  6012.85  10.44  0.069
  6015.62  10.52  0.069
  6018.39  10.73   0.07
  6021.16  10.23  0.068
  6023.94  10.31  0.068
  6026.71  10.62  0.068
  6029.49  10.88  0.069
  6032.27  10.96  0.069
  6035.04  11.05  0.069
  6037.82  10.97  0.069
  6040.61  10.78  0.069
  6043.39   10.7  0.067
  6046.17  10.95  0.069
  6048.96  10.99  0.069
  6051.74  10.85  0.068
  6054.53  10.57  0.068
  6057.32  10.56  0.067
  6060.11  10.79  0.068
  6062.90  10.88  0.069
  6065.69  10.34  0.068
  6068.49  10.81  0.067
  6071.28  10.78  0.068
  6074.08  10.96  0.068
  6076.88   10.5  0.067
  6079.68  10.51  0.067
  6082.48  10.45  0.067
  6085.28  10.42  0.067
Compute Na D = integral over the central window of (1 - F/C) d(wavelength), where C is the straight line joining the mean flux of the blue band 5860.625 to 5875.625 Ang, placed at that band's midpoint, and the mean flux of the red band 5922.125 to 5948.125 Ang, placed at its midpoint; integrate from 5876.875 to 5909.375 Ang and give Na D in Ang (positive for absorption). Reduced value 1.2 Ang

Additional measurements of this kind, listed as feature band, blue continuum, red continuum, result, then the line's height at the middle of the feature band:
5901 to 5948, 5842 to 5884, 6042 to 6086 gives -0.4 Ang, 11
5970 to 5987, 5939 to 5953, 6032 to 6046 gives 0.2 Ang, 10.9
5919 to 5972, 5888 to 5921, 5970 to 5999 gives -1.2 Ang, 10.8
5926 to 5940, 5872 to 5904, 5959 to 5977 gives -0.1 Ang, 10.9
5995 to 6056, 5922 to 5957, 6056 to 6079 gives 0.3 Ang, 10.8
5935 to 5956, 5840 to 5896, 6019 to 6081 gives -0.2 Ang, 10.9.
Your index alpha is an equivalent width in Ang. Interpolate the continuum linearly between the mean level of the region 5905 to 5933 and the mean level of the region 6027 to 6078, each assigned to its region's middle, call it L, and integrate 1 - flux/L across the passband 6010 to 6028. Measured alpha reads 0.6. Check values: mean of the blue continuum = 11.1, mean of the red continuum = 10.8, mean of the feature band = 10.5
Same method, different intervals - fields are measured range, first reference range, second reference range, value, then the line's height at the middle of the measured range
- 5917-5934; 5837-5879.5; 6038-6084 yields -0.08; 11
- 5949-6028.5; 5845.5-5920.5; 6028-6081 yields 0.52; 10.9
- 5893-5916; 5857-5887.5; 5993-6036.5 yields 0.24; 11.1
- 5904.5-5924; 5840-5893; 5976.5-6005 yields -0.37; 11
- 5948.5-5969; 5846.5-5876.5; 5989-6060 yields -0.02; 10.9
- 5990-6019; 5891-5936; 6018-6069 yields 0.11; 10.8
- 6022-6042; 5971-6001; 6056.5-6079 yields -0.03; 10.8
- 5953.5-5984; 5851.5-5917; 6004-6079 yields -0.39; 10.8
